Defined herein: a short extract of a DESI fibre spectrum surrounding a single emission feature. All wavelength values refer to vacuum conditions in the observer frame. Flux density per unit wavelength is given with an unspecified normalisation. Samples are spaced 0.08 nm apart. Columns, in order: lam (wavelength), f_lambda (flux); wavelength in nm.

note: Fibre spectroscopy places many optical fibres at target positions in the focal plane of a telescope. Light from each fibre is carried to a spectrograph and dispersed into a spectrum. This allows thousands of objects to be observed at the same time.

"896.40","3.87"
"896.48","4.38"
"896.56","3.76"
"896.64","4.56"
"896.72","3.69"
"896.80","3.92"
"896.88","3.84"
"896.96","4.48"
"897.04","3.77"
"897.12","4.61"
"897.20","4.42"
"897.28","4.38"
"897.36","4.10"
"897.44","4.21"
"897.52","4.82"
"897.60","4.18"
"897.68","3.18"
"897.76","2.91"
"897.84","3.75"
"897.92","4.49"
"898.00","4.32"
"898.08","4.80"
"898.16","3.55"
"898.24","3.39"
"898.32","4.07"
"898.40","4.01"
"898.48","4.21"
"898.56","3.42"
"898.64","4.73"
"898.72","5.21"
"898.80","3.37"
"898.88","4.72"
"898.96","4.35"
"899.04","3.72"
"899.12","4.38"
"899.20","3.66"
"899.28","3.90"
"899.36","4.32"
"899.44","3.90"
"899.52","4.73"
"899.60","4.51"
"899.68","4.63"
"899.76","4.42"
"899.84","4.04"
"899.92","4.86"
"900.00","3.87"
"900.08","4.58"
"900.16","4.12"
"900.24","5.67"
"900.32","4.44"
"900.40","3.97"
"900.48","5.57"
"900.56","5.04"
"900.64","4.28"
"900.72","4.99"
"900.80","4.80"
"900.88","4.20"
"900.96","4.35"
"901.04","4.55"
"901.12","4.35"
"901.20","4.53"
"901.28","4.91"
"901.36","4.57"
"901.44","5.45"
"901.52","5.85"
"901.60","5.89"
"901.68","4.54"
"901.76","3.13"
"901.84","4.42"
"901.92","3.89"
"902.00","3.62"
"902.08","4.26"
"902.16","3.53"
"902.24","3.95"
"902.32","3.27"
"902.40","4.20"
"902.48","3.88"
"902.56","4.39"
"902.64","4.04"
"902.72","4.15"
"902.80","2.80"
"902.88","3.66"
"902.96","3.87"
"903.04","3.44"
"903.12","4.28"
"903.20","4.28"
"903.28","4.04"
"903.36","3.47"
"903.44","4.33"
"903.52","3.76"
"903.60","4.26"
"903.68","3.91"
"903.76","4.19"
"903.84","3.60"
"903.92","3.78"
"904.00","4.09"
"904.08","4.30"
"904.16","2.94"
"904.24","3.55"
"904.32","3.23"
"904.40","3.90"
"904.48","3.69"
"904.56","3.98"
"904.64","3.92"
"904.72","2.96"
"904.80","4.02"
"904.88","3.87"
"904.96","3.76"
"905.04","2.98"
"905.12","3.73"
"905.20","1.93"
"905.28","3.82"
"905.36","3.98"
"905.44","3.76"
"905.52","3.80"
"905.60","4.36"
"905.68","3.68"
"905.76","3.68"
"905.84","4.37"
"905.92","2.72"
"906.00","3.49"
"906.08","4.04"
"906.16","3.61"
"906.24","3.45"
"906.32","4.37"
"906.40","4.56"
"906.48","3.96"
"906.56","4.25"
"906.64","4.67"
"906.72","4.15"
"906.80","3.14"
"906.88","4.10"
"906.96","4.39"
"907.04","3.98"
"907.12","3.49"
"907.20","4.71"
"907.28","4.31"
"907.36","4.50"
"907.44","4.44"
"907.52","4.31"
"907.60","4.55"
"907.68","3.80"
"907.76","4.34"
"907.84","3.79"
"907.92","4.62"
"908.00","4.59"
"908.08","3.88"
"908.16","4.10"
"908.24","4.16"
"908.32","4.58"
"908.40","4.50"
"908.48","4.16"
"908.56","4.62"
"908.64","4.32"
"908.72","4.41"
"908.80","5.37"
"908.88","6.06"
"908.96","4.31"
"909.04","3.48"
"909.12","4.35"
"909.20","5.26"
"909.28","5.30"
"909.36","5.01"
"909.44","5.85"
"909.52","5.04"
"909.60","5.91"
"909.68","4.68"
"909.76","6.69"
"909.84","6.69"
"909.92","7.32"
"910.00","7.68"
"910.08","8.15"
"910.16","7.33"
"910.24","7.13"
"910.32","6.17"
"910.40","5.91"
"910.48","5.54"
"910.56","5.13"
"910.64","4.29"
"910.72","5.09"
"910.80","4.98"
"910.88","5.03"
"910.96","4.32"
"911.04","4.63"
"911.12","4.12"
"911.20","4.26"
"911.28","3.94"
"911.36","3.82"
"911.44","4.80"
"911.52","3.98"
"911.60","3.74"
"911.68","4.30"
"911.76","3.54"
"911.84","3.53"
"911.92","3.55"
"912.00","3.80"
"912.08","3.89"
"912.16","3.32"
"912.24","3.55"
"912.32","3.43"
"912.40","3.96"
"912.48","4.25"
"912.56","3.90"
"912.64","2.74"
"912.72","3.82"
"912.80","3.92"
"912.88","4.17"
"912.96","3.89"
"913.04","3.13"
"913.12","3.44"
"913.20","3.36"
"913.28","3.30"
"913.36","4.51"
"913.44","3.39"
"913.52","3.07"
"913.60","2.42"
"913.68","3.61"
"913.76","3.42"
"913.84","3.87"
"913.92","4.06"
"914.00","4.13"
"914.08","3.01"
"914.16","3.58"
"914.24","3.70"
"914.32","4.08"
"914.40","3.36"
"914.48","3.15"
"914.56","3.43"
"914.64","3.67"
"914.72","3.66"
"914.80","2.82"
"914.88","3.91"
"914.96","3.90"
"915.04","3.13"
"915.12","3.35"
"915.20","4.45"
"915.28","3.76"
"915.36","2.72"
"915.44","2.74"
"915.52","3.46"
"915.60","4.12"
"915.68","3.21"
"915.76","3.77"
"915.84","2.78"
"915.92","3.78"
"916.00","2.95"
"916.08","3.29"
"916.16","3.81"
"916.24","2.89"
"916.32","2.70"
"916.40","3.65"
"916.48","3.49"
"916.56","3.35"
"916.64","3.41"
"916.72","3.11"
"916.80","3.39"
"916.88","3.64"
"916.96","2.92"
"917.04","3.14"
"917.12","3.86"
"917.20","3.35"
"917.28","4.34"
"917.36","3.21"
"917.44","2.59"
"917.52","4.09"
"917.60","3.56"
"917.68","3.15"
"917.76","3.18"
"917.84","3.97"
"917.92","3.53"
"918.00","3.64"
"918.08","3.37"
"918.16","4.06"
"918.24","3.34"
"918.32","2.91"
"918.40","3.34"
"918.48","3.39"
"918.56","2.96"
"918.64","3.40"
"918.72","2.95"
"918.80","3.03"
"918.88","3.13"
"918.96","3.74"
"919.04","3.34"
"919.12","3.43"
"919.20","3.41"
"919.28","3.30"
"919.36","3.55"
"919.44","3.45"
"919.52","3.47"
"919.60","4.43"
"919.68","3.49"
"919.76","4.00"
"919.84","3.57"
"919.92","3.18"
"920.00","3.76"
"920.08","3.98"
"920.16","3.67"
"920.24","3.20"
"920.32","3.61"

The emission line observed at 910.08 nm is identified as [O III]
